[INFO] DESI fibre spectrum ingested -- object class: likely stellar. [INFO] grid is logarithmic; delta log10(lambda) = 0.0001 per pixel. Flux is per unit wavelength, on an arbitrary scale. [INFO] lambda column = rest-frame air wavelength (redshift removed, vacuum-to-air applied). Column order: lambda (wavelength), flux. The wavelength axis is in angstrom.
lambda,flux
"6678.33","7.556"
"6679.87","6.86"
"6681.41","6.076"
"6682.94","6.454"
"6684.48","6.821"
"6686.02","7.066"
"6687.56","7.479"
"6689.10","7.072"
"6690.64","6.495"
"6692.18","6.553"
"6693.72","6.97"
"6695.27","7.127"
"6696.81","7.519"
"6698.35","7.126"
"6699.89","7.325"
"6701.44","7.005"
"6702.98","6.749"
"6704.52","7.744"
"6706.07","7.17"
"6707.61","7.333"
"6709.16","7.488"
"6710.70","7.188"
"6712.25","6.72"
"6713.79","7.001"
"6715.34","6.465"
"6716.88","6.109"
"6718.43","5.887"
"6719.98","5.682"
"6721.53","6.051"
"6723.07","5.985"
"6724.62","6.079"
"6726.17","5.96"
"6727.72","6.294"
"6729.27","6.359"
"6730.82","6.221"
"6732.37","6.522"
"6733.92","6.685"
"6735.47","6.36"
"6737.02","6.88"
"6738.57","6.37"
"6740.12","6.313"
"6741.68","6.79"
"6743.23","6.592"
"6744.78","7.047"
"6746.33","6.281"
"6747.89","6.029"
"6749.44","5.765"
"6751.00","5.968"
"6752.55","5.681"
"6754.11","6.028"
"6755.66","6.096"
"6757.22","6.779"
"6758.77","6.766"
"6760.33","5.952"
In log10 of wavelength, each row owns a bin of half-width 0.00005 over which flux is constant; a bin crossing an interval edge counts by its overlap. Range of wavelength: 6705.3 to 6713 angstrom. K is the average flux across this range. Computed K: 7.18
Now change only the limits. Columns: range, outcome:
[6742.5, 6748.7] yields 6.49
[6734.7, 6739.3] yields 6.54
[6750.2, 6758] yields 6.11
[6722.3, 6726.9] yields 6.01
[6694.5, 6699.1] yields 7.26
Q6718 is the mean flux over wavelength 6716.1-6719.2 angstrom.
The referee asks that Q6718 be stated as 6.01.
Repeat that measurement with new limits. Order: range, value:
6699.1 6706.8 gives 7.2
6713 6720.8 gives 6.23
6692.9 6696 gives 7.02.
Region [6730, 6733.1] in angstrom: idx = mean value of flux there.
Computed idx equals 6.37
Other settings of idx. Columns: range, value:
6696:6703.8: 7.15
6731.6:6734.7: 6.61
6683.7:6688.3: 7.12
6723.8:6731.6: 6.18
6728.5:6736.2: 6.43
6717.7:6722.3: 5.87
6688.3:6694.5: 6.77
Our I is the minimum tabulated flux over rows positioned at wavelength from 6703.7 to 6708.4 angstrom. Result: 7.17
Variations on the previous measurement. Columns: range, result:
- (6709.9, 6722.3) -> 5.682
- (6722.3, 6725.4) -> 5.985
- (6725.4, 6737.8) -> 5.96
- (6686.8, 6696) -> 6.495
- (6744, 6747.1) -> 6.281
